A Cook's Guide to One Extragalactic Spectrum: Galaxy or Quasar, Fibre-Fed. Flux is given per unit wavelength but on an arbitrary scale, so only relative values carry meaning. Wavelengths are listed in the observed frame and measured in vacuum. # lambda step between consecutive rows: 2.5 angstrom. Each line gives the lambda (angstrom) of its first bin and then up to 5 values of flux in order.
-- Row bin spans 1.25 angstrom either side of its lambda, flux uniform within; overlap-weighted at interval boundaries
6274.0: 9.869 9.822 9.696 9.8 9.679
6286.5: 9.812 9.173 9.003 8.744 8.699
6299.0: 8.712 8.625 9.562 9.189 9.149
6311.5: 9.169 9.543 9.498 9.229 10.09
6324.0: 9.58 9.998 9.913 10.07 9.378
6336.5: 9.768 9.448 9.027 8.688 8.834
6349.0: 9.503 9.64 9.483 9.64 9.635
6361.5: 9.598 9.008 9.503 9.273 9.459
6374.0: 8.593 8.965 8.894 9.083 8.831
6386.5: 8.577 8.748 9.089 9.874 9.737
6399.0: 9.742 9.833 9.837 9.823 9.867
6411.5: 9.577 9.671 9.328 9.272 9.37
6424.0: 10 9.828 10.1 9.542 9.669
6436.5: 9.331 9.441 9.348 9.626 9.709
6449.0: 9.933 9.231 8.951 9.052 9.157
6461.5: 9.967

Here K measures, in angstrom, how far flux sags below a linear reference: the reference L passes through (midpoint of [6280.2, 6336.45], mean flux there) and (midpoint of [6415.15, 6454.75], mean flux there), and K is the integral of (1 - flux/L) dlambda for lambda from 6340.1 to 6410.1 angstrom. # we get 1.2 angstrom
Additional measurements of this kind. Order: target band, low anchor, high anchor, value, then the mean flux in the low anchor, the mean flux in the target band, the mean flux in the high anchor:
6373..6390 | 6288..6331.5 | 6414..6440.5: 1.19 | 9.31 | 8.82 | 9.59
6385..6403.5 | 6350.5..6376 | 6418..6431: 0.31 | 9.37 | 9.38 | 9.71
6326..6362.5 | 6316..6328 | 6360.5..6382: -0.19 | 9.7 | 9.5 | 9.15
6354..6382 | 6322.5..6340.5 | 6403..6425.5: 1.26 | 9.73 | 9.26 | 9.64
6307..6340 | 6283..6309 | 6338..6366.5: -1.34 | 9.12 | 9.59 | 9.33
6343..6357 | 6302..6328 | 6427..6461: 0.28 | 9.48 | 9.29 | 9.49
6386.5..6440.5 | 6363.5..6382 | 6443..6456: -1.66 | 9.1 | 9.58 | 9.46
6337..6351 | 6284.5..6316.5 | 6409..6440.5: 0.21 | 9.14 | 9.16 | 9.6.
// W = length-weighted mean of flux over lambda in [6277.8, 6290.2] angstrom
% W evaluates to 9.63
